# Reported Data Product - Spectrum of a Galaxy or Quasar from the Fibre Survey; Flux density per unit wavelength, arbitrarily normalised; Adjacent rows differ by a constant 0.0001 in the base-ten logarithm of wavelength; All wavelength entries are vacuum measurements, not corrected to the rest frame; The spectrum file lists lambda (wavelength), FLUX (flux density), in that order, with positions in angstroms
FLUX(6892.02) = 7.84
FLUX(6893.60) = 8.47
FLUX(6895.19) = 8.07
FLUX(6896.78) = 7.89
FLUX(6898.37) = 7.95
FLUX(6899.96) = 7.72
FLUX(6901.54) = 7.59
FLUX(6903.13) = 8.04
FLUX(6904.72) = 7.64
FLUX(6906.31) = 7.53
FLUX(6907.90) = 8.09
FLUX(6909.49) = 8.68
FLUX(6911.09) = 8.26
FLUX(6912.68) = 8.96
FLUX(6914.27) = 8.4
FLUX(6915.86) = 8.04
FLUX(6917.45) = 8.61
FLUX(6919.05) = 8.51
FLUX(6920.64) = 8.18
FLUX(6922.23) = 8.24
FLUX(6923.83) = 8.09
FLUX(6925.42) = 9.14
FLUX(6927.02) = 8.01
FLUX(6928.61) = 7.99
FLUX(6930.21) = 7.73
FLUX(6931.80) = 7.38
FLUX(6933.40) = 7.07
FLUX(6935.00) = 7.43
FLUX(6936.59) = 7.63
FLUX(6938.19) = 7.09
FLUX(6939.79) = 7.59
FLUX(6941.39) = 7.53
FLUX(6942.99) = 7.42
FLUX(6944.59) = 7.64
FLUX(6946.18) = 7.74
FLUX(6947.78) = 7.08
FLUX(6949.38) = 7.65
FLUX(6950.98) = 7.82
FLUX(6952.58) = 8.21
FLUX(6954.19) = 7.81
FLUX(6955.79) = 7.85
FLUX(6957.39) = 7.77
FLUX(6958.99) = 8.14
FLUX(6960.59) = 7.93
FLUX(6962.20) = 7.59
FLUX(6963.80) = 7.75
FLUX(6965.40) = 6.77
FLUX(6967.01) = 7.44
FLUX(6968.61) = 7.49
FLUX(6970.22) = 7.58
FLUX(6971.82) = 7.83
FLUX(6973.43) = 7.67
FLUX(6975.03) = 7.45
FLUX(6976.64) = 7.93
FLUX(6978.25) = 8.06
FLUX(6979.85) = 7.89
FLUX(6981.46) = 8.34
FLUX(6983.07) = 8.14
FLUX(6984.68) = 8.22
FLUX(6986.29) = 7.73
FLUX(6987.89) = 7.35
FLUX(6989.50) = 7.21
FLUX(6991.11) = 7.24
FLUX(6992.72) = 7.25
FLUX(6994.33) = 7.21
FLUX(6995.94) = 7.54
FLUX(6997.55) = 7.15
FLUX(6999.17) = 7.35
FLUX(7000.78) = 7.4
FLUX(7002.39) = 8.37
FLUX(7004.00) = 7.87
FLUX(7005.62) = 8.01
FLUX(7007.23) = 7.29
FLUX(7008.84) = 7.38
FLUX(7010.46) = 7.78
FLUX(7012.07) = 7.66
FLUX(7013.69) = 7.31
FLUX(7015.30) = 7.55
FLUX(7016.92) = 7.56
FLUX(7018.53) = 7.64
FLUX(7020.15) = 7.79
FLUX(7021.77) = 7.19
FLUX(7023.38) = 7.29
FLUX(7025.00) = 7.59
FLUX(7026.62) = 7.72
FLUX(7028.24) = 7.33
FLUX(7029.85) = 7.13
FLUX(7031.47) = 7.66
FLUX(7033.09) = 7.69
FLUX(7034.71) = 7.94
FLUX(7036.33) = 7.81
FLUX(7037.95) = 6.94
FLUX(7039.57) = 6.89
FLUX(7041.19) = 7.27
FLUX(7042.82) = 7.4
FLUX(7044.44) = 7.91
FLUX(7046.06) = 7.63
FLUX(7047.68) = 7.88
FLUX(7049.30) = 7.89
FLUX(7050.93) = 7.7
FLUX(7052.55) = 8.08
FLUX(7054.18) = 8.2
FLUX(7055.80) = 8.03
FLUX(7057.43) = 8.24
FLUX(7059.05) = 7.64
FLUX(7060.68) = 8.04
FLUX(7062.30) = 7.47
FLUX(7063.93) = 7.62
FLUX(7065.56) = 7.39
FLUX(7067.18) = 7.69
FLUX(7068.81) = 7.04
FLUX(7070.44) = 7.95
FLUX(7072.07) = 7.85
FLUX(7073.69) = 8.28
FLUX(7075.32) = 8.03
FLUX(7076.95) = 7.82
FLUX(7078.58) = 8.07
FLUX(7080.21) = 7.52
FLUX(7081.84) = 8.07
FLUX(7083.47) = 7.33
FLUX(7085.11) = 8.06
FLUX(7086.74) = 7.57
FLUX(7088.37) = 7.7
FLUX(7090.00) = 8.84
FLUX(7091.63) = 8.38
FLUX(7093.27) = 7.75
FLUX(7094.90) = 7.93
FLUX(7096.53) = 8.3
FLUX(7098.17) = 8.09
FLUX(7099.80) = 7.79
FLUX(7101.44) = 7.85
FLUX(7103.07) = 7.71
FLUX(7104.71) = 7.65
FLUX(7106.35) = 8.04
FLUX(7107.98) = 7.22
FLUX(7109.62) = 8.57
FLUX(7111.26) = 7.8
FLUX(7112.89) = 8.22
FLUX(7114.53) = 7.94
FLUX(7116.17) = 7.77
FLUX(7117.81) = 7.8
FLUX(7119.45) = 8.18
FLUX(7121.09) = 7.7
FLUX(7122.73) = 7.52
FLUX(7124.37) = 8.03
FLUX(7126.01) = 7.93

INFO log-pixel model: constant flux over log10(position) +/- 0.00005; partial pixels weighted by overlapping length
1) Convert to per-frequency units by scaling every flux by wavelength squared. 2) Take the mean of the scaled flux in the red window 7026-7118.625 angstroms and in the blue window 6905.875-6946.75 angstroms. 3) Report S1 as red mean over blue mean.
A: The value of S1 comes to 1.02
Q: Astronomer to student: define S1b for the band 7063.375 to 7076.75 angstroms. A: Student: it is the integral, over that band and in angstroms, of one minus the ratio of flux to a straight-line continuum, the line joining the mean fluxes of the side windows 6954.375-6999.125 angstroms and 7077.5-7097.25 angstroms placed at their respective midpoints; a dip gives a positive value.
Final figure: 0.3 angstroms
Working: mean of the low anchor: 7.65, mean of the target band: 7.74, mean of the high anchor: 7.96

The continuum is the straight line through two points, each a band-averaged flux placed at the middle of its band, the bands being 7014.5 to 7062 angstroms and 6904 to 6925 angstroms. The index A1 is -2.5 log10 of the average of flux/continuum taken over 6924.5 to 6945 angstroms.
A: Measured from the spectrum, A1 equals 0.07 mag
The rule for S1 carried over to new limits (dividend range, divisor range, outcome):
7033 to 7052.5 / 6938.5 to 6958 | 1.02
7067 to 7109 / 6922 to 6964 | 1.06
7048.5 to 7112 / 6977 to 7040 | 1.06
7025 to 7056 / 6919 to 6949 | 1.02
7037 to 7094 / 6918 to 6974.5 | 1.04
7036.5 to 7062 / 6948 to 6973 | 1.03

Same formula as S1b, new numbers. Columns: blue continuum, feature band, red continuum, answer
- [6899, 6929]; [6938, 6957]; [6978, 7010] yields 0.8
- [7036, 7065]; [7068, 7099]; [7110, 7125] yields -0.5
